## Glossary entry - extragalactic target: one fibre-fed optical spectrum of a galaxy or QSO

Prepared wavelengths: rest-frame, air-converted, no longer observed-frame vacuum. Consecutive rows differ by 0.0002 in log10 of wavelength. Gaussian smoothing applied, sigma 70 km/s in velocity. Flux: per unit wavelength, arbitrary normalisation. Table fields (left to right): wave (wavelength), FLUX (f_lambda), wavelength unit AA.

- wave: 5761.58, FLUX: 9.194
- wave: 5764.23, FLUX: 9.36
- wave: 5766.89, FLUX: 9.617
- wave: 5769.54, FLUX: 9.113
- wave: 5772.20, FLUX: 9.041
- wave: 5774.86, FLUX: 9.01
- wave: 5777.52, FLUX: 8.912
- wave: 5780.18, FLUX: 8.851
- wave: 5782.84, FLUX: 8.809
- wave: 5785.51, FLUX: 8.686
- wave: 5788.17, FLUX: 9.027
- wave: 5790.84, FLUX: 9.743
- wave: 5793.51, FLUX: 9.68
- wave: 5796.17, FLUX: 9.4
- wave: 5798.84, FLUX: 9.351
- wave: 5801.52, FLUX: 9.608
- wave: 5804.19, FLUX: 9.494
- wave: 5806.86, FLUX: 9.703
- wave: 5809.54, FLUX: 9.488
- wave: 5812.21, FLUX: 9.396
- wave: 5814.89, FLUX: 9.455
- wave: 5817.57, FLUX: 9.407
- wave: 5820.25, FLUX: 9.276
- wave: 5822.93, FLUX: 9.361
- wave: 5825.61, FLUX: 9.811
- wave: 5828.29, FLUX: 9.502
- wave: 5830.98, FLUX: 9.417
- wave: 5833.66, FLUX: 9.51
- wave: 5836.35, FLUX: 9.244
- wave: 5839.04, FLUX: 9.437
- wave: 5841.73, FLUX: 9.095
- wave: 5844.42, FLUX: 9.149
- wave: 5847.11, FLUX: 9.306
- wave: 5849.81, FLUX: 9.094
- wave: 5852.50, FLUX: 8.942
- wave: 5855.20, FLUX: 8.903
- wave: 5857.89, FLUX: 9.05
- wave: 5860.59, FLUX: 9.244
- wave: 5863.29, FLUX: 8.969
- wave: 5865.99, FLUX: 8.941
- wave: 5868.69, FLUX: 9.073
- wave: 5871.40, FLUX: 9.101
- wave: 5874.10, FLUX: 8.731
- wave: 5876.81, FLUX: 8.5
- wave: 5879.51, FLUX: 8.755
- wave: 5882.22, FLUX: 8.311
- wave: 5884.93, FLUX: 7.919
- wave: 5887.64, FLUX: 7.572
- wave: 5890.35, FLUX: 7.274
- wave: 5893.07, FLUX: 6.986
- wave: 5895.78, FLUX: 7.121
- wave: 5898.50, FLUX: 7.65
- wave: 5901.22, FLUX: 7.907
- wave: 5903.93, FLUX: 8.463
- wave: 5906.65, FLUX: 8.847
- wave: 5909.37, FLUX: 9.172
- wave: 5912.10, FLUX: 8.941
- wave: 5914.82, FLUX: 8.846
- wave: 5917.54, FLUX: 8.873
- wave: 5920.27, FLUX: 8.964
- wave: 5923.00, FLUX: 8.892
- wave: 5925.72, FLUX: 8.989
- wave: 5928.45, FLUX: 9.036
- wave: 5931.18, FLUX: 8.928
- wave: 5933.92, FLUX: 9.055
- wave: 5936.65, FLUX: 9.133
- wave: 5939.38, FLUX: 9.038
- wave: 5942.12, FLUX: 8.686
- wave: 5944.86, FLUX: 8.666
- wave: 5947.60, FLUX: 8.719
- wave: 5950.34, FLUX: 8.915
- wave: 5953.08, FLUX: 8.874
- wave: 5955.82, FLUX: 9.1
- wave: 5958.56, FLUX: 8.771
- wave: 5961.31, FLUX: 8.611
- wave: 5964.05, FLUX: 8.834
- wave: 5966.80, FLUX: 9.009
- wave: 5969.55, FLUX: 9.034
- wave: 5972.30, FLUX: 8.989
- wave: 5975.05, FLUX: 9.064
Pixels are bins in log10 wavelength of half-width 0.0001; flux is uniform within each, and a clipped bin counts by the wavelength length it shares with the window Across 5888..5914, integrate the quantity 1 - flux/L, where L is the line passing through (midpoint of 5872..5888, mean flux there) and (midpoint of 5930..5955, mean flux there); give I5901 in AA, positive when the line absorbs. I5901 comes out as 1.6 AA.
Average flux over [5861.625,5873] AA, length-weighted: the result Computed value 9.02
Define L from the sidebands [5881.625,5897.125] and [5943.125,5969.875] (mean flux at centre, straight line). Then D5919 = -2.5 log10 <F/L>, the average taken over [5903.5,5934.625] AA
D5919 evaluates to -0.11 mag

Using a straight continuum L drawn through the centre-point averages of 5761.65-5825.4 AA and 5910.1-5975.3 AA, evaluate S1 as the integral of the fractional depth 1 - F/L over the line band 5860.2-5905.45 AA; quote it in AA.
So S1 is 4.12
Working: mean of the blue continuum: 9.3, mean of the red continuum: 8.91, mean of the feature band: 8.25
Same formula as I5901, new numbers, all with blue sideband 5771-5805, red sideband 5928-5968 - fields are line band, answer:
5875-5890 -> 1.4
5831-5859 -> -0.3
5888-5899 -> 2.1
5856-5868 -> 0.0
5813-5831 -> -0.7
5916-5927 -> 0.0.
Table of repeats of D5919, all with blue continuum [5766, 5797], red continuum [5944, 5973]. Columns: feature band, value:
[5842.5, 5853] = -0.01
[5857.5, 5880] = 0.01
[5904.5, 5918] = 0.00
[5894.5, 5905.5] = 0.15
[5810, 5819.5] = -0.04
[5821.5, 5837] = -0.05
